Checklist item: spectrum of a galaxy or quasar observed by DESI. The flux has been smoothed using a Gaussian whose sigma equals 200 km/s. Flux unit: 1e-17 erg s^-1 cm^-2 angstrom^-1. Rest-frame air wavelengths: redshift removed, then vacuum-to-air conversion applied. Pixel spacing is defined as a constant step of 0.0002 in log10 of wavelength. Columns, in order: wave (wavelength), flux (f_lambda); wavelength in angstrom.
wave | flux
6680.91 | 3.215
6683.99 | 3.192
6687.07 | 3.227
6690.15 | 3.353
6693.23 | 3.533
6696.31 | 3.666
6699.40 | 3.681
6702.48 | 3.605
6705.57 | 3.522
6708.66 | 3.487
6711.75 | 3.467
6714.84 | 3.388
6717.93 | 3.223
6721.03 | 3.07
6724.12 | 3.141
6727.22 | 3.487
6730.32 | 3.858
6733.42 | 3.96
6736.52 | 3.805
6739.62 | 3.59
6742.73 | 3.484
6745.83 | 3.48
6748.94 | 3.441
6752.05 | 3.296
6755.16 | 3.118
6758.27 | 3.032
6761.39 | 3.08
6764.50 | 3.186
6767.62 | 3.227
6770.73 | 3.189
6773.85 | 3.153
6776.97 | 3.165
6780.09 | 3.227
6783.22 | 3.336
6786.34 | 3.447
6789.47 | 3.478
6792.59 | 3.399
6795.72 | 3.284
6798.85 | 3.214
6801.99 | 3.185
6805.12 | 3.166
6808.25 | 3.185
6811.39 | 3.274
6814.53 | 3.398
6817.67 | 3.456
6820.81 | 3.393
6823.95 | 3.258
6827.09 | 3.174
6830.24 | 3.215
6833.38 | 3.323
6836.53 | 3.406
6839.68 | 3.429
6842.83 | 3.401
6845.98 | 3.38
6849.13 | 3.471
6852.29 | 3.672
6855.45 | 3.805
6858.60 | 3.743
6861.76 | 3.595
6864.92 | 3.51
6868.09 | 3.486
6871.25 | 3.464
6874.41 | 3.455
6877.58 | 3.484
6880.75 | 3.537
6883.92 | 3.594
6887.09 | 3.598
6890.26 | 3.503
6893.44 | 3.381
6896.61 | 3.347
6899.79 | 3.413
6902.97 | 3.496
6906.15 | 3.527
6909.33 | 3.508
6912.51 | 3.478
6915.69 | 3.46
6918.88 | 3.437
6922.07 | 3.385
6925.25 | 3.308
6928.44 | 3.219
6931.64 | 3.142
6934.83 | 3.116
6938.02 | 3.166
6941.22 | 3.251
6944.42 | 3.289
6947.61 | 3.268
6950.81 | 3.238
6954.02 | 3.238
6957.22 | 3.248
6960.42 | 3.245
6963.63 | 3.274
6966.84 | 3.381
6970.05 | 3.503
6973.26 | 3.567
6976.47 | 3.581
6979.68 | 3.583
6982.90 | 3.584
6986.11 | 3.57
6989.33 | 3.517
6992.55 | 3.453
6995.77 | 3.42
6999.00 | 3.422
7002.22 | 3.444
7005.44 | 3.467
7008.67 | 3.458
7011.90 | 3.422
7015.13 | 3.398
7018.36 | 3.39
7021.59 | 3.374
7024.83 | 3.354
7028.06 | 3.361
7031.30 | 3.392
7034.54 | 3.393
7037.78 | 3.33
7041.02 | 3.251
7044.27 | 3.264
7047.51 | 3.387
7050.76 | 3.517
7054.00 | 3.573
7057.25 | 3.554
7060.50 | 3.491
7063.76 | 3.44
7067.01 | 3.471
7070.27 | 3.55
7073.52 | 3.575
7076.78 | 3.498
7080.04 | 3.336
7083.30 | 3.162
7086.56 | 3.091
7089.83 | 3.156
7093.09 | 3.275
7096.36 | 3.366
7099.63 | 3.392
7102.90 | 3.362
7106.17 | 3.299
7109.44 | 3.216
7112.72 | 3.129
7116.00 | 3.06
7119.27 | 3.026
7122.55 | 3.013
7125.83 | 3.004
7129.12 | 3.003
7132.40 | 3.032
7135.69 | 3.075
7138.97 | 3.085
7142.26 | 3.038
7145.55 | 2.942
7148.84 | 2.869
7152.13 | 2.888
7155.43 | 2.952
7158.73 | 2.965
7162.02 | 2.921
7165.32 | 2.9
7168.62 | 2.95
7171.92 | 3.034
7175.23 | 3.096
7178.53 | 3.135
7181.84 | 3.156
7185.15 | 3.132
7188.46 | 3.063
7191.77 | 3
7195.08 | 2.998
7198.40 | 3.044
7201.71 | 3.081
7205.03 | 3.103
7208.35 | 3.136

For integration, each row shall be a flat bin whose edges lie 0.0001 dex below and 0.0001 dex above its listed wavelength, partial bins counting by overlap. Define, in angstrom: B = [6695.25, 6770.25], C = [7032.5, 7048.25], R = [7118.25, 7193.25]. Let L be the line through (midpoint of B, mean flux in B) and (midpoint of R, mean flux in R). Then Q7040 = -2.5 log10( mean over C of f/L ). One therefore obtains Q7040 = -0.07 mag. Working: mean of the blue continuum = 3.42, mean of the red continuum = 3.01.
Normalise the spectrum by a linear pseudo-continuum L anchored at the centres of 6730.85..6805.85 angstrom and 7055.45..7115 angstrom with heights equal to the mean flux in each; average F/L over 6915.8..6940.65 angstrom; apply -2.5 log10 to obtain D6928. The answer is 0.03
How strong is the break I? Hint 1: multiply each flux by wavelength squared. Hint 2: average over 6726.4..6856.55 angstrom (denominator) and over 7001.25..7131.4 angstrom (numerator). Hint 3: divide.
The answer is 1.07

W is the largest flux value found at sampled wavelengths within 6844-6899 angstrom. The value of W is 3.805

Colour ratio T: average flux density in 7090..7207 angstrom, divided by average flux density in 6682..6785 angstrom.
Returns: 0.91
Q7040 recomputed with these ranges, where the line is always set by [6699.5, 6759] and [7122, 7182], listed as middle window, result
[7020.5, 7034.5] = -0.080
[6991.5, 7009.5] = -0.092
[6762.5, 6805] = 0.044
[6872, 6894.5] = -0.070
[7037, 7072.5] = -0.113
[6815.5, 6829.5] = 0.013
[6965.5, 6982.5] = -0.109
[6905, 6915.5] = -0.077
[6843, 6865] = -0.085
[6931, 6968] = -0.007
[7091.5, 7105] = -0.098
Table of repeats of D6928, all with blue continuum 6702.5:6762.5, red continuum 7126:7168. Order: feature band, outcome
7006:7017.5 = -0.10 mag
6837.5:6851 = -0.04 mag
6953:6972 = -0.05 mag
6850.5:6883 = -0.09 mag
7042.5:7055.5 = -0.12 mag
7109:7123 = -0.03 mag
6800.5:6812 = 0.05 mag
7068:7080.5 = -0.15 mag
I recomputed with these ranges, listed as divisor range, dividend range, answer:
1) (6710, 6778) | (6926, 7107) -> 1.09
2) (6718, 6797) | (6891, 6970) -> 1.04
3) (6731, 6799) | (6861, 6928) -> 1.07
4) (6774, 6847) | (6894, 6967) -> 1.04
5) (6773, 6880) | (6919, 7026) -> 1.04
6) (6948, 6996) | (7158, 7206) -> 0.94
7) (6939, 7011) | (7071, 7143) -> 0.97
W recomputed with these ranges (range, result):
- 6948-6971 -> 3.503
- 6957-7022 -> 3.584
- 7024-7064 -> 3.573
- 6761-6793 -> 3.478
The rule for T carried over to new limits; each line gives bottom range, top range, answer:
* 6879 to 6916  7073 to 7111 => 0.95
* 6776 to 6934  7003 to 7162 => 0.96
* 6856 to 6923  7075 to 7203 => 0.88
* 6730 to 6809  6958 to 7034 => 1.03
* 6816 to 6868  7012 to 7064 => 0.99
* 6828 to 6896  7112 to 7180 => 0.86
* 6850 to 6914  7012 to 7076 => 0.97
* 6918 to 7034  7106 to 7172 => 0.89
